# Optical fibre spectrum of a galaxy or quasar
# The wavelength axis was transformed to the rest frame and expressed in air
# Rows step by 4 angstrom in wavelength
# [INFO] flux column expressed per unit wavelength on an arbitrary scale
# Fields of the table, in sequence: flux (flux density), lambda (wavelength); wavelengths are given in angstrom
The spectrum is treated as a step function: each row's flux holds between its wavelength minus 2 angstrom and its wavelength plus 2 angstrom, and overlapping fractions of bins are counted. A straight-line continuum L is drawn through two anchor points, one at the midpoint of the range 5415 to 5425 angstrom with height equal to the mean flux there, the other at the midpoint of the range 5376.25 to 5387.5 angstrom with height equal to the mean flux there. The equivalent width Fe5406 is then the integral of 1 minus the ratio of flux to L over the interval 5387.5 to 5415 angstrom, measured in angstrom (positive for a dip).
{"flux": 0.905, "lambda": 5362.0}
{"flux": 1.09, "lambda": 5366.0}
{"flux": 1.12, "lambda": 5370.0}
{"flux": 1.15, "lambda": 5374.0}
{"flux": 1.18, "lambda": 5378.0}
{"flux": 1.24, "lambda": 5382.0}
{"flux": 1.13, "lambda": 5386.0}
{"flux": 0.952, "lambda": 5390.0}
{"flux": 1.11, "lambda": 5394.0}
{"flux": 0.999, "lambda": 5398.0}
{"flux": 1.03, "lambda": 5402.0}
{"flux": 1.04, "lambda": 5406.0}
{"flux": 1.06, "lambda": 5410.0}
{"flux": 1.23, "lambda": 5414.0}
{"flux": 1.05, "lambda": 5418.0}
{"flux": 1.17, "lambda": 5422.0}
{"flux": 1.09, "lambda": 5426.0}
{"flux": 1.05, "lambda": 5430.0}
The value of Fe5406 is 2.3 angstrom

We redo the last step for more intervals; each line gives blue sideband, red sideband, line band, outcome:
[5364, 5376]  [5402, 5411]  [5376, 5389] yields -0.8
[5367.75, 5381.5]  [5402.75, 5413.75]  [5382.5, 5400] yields 0.9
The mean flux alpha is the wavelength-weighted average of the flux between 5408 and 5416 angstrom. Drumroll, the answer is 1.15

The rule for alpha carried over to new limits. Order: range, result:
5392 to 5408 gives 1.04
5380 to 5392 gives 1.11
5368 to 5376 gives 1.14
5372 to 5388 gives 1.17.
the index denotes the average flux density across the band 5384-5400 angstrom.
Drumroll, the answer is 1.05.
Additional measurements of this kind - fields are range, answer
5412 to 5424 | 1.15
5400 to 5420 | 1.08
